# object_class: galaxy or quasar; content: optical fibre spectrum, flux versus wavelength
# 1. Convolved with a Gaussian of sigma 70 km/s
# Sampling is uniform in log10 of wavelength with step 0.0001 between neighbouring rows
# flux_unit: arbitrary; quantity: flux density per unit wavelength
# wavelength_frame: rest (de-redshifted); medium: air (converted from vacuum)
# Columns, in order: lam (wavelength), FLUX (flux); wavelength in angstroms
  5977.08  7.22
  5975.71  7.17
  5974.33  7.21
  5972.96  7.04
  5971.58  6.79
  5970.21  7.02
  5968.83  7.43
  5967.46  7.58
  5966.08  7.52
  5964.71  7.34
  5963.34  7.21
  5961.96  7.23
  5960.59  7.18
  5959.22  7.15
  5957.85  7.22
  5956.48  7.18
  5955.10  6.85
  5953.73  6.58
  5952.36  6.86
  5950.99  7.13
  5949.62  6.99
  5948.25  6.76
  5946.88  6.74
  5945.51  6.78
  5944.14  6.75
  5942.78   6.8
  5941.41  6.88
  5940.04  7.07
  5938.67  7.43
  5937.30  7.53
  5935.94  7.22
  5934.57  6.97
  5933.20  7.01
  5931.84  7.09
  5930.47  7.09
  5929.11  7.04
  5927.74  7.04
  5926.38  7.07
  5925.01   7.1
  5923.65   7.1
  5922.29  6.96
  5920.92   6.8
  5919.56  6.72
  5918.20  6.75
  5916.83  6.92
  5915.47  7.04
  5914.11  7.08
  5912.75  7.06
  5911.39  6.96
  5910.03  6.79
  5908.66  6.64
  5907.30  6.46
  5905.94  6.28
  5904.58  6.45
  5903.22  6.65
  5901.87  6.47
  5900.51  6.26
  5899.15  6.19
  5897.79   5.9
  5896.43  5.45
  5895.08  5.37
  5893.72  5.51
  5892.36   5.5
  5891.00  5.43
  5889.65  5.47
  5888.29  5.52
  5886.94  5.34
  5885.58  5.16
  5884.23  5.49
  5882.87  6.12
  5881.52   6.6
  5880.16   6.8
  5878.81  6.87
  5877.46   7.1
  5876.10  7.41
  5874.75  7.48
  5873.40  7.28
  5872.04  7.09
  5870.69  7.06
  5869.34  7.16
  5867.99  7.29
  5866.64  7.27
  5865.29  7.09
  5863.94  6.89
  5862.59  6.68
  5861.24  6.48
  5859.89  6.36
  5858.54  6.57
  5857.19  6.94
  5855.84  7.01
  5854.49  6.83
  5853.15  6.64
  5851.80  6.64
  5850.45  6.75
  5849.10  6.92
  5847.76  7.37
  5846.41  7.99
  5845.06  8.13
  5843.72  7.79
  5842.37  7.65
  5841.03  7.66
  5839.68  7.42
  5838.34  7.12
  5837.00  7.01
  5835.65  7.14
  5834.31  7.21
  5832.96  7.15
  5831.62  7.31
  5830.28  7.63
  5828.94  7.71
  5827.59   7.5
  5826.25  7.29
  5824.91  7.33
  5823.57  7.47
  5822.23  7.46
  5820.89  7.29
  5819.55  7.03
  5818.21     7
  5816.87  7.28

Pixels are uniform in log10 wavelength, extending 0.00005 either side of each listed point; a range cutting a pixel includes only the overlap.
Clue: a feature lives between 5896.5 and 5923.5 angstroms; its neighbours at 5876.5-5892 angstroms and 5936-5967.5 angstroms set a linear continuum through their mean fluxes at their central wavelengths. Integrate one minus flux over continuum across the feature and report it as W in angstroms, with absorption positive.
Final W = -0.9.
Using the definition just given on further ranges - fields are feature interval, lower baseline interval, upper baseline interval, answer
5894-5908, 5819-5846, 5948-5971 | 2.19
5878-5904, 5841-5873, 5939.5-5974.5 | 4.28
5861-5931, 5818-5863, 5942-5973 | 5.44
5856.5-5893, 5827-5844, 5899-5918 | 2.49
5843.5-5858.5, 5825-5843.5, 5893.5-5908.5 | -0.15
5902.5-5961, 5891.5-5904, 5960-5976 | -3.50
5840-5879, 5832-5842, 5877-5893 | -2.90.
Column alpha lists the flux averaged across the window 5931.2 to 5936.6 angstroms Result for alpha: 7.07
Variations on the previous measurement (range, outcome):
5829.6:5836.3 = 7.29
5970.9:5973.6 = 6.9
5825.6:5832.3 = 7.49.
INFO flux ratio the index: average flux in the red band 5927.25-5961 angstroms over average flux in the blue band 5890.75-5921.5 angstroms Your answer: 1.10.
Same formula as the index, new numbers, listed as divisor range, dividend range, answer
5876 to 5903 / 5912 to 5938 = 1.18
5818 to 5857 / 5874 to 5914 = 0.86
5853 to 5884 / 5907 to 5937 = 1.01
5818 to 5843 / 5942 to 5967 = 0.96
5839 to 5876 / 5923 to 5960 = 0.98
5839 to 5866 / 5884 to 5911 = 0.84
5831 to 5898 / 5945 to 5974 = 1.05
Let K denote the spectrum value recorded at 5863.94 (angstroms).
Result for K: 6.89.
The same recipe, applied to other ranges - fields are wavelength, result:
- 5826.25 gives 7.29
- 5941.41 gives 6.88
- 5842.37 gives 7.65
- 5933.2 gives 7.01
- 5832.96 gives 7.15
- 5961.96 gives 7.23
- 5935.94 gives 7.22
